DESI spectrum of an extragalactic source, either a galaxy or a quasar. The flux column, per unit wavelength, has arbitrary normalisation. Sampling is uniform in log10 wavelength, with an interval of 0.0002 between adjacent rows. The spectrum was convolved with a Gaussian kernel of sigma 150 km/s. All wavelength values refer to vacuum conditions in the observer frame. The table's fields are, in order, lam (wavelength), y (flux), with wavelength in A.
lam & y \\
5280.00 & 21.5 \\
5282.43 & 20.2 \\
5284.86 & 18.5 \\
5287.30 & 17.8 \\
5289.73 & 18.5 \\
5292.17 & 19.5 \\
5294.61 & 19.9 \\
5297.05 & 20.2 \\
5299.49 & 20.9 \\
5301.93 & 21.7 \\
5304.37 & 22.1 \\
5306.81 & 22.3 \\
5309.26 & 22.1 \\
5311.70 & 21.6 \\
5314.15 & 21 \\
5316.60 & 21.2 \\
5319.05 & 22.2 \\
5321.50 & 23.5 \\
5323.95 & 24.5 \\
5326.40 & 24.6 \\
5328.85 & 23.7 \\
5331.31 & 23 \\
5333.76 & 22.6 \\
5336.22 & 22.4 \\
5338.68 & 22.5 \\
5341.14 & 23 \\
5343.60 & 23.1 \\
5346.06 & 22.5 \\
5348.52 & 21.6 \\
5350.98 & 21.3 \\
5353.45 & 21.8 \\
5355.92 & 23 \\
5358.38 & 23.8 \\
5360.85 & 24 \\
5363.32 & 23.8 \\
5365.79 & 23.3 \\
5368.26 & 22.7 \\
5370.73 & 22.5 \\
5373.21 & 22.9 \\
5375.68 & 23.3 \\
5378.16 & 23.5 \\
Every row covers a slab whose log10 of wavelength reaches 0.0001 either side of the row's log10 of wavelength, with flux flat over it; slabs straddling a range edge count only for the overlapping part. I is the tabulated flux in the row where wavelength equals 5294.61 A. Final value 19.9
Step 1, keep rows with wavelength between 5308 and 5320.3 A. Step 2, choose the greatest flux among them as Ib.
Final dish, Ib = 22.2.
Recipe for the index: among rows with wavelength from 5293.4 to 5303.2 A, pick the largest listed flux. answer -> 21.7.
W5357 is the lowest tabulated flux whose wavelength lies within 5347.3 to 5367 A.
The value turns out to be 21.3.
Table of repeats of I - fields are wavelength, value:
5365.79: 23.3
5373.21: 22.9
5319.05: 22.2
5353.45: 21.8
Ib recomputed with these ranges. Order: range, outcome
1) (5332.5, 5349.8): 23.1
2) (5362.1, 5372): 23.8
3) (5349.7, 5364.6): 24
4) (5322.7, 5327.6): 24.6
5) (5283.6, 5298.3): 20.2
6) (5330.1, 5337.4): 23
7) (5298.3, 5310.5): 22.3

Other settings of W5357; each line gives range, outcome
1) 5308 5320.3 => 21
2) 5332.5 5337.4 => 22.4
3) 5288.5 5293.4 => 18.5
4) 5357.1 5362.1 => 23.8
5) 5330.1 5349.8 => 21.6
